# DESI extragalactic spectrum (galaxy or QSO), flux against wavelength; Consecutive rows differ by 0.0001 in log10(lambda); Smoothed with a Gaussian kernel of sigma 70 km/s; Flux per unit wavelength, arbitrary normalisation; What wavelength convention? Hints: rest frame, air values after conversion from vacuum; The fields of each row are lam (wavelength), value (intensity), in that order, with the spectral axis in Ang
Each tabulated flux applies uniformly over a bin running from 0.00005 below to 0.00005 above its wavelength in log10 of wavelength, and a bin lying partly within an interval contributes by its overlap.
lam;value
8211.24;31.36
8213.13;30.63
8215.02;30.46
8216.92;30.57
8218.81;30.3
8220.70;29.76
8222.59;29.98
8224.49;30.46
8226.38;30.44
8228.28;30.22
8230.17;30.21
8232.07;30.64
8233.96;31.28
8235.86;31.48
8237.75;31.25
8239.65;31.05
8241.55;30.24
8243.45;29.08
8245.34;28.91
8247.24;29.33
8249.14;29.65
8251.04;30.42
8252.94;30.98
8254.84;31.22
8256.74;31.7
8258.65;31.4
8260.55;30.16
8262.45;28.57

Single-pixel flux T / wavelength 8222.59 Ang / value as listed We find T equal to 29.98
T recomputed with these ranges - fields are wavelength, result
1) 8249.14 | 29.65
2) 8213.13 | 30.63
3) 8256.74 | 31.7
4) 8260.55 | 30.16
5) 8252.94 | 30.98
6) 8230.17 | 30.21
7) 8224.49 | 30.46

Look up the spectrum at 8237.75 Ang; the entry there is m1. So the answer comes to 31.25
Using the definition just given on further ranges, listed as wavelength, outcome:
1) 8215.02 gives 30.46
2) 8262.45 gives 28.57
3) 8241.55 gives 30.24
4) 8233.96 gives 31.28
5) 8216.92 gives 30.57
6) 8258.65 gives 31.4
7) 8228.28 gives 30.22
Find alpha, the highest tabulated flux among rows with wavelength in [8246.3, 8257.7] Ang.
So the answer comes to 31.7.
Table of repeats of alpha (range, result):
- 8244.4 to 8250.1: 29.65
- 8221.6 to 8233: 30.64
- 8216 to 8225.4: 30.57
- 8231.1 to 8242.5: 31.48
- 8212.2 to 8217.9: 30.63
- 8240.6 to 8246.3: 30.24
